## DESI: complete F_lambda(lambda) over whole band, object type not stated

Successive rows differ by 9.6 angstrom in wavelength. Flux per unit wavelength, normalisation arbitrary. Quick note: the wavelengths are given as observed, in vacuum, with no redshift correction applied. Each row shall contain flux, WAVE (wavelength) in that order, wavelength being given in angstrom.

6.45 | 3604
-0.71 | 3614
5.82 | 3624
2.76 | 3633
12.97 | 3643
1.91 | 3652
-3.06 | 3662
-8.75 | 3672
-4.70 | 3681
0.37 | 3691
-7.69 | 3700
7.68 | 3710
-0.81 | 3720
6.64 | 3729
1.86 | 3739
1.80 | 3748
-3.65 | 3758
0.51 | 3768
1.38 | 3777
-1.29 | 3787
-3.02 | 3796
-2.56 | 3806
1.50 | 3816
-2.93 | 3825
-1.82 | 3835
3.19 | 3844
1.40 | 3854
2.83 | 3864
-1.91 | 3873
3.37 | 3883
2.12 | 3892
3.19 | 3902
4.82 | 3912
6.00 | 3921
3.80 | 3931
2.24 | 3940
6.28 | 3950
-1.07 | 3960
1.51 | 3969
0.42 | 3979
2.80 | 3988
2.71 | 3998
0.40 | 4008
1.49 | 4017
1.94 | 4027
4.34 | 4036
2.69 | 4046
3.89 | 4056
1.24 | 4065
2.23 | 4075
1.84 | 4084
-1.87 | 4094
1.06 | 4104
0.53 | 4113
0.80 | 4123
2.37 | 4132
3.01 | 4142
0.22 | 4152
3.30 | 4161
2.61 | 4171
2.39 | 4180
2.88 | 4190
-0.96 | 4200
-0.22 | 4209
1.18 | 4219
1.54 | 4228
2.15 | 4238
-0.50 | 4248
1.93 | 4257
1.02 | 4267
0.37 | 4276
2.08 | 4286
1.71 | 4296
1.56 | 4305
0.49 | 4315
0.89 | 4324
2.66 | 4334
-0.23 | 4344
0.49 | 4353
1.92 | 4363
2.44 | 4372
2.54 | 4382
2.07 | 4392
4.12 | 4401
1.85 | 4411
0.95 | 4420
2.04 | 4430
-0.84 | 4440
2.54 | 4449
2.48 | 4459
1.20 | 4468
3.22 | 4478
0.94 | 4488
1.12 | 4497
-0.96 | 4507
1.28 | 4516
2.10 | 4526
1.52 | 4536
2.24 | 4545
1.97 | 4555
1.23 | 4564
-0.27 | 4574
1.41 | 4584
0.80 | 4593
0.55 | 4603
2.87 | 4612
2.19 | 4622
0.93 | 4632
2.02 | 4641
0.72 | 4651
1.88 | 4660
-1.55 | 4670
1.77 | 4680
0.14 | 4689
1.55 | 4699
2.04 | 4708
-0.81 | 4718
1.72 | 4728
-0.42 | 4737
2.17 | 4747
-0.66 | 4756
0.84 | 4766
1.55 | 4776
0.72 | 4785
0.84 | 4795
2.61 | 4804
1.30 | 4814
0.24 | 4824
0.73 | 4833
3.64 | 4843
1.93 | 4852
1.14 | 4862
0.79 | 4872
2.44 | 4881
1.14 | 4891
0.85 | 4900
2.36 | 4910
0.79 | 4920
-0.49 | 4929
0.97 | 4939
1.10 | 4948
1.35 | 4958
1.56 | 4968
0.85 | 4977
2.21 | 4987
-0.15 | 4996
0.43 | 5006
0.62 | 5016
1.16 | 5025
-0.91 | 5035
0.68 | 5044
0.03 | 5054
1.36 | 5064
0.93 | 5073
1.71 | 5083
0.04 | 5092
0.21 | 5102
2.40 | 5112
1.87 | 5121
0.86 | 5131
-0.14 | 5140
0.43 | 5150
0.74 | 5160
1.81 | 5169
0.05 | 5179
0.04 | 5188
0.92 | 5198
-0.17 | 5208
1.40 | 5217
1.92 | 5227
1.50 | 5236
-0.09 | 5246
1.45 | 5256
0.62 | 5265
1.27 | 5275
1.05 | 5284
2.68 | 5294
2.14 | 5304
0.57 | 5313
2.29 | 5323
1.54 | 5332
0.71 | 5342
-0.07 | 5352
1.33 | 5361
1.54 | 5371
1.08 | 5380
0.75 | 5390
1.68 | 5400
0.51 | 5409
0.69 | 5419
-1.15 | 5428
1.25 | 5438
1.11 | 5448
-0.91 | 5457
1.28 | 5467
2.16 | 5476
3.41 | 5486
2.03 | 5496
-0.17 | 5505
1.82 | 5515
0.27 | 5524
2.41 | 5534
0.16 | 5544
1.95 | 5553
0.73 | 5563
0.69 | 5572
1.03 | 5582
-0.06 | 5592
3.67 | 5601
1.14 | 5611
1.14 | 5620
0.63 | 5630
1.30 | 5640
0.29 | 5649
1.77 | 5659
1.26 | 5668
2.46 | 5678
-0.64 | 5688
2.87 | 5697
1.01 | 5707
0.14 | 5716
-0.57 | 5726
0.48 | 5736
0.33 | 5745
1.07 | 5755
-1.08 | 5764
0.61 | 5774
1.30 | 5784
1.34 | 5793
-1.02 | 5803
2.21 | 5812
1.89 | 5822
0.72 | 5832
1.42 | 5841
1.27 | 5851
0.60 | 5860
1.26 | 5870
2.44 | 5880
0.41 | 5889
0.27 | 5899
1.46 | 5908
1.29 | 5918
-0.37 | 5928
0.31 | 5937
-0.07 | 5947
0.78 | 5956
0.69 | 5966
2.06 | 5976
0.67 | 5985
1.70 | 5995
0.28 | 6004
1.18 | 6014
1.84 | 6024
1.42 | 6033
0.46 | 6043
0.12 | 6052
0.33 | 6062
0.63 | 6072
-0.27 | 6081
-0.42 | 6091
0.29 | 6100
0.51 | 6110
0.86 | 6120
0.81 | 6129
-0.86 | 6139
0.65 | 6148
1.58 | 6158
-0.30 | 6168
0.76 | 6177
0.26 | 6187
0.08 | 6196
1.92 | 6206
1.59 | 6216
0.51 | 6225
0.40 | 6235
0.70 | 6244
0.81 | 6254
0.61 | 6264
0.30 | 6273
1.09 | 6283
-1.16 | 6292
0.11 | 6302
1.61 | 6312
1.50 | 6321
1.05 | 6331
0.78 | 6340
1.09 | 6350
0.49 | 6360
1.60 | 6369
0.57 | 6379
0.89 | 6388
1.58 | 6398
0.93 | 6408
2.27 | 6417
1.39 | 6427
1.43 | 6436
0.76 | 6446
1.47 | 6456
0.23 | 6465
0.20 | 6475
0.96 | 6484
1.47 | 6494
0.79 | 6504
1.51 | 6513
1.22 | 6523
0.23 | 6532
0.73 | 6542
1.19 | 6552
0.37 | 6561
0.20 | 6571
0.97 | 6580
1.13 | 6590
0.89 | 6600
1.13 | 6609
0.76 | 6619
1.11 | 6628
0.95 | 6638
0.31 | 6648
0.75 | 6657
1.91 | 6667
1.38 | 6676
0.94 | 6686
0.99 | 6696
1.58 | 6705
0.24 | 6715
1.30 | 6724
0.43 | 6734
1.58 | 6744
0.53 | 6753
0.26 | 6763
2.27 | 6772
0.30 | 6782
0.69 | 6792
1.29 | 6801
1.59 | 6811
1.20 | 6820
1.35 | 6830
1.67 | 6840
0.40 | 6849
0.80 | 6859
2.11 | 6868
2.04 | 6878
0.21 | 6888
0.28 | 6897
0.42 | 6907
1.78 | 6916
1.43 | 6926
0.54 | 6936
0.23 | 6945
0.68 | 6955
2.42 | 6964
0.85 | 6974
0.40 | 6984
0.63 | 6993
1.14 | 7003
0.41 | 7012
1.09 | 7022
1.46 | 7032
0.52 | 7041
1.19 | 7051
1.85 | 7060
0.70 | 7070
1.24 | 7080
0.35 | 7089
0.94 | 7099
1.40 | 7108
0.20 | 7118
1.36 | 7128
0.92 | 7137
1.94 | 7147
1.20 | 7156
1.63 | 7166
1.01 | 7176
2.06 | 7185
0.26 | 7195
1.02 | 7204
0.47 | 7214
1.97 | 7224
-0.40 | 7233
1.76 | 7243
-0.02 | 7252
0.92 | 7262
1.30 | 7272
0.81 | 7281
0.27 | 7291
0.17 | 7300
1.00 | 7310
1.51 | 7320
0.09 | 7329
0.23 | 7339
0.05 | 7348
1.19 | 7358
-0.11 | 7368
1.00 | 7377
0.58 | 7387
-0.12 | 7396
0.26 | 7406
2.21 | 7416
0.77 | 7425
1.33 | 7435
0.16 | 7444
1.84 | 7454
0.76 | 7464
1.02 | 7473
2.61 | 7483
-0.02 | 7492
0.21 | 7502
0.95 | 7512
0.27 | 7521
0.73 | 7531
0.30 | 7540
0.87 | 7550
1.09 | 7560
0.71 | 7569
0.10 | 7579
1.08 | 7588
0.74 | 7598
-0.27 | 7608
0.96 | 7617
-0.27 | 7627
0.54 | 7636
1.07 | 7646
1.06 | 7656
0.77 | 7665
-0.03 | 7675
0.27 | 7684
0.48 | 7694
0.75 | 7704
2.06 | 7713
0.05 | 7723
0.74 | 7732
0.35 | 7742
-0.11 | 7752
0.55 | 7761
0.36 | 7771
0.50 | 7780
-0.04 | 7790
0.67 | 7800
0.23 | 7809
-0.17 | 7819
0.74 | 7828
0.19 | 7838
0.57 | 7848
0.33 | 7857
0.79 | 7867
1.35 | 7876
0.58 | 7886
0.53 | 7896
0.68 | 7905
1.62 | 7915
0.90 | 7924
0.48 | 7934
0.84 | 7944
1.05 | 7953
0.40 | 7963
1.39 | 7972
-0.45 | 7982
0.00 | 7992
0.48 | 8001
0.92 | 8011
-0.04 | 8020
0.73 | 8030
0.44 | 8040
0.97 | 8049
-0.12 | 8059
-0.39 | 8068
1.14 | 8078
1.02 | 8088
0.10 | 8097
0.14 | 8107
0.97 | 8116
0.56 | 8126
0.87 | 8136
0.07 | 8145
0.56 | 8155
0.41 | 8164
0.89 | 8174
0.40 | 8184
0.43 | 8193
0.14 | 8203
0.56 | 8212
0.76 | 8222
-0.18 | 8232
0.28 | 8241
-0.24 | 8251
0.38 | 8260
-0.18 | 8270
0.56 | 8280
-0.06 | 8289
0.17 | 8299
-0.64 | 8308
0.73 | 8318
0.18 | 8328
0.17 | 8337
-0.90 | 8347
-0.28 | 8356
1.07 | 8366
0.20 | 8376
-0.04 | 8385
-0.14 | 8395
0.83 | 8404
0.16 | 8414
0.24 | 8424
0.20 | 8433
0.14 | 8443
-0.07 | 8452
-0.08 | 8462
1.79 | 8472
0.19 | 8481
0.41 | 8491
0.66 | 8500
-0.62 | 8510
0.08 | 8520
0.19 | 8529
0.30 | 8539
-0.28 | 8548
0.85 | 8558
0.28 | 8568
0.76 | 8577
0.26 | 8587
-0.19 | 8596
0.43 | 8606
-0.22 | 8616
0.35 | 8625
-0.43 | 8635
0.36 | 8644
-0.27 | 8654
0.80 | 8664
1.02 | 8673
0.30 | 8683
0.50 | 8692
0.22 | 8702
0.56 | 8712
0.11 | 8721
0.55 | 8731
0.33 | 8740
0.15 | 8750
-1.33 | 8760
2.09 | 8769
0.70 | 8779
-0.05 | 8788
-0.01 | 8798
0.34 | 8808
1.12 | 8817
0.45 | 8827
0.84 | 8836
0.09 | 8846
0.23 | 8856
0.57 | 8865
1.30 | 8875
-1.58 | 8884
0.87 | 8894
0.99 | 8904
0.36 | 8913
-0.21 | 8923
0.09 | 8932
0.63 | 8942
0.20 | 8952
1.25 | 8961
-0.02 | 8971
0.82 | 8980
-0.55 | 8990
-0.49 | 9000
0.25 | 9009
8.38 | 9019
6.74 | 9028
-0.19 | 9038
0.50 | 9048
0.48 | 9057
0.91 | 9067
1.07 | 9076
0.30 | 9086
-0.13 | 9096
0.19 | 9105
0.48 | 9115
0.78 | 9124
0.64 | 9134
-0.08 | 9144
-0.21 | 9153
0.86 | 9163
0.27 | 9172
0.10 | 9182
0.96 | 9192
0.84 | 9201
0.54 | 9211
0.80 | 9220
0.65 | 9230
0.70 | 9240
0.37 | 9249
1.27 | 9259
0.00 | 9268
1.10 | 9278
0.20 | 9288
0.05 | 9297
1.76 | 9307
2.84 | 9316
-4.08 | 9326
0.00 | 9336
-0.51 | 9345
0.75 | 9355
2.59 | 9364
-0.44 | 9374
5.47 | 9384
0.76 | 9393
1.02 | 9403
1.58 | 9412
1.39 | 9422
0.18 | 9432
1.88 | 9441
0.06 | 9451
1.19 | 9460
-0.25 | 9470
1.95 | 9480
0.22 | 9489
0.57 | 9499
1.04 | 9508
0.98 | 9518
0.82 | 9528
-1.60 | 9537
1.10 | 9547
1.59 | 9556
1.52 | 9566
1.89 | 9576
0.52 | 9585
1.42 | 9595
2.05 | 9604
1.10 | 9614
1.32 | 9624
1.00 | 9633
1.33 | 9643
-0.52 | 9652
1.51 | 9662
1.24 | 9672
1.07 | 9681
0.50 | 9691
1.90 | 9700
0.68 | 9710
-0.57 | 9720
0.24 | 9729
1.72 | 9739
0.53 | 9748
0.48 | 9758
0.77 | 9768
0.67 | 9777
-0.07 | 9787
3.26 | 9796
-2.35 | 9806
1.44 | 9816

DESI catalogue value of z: 1.42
